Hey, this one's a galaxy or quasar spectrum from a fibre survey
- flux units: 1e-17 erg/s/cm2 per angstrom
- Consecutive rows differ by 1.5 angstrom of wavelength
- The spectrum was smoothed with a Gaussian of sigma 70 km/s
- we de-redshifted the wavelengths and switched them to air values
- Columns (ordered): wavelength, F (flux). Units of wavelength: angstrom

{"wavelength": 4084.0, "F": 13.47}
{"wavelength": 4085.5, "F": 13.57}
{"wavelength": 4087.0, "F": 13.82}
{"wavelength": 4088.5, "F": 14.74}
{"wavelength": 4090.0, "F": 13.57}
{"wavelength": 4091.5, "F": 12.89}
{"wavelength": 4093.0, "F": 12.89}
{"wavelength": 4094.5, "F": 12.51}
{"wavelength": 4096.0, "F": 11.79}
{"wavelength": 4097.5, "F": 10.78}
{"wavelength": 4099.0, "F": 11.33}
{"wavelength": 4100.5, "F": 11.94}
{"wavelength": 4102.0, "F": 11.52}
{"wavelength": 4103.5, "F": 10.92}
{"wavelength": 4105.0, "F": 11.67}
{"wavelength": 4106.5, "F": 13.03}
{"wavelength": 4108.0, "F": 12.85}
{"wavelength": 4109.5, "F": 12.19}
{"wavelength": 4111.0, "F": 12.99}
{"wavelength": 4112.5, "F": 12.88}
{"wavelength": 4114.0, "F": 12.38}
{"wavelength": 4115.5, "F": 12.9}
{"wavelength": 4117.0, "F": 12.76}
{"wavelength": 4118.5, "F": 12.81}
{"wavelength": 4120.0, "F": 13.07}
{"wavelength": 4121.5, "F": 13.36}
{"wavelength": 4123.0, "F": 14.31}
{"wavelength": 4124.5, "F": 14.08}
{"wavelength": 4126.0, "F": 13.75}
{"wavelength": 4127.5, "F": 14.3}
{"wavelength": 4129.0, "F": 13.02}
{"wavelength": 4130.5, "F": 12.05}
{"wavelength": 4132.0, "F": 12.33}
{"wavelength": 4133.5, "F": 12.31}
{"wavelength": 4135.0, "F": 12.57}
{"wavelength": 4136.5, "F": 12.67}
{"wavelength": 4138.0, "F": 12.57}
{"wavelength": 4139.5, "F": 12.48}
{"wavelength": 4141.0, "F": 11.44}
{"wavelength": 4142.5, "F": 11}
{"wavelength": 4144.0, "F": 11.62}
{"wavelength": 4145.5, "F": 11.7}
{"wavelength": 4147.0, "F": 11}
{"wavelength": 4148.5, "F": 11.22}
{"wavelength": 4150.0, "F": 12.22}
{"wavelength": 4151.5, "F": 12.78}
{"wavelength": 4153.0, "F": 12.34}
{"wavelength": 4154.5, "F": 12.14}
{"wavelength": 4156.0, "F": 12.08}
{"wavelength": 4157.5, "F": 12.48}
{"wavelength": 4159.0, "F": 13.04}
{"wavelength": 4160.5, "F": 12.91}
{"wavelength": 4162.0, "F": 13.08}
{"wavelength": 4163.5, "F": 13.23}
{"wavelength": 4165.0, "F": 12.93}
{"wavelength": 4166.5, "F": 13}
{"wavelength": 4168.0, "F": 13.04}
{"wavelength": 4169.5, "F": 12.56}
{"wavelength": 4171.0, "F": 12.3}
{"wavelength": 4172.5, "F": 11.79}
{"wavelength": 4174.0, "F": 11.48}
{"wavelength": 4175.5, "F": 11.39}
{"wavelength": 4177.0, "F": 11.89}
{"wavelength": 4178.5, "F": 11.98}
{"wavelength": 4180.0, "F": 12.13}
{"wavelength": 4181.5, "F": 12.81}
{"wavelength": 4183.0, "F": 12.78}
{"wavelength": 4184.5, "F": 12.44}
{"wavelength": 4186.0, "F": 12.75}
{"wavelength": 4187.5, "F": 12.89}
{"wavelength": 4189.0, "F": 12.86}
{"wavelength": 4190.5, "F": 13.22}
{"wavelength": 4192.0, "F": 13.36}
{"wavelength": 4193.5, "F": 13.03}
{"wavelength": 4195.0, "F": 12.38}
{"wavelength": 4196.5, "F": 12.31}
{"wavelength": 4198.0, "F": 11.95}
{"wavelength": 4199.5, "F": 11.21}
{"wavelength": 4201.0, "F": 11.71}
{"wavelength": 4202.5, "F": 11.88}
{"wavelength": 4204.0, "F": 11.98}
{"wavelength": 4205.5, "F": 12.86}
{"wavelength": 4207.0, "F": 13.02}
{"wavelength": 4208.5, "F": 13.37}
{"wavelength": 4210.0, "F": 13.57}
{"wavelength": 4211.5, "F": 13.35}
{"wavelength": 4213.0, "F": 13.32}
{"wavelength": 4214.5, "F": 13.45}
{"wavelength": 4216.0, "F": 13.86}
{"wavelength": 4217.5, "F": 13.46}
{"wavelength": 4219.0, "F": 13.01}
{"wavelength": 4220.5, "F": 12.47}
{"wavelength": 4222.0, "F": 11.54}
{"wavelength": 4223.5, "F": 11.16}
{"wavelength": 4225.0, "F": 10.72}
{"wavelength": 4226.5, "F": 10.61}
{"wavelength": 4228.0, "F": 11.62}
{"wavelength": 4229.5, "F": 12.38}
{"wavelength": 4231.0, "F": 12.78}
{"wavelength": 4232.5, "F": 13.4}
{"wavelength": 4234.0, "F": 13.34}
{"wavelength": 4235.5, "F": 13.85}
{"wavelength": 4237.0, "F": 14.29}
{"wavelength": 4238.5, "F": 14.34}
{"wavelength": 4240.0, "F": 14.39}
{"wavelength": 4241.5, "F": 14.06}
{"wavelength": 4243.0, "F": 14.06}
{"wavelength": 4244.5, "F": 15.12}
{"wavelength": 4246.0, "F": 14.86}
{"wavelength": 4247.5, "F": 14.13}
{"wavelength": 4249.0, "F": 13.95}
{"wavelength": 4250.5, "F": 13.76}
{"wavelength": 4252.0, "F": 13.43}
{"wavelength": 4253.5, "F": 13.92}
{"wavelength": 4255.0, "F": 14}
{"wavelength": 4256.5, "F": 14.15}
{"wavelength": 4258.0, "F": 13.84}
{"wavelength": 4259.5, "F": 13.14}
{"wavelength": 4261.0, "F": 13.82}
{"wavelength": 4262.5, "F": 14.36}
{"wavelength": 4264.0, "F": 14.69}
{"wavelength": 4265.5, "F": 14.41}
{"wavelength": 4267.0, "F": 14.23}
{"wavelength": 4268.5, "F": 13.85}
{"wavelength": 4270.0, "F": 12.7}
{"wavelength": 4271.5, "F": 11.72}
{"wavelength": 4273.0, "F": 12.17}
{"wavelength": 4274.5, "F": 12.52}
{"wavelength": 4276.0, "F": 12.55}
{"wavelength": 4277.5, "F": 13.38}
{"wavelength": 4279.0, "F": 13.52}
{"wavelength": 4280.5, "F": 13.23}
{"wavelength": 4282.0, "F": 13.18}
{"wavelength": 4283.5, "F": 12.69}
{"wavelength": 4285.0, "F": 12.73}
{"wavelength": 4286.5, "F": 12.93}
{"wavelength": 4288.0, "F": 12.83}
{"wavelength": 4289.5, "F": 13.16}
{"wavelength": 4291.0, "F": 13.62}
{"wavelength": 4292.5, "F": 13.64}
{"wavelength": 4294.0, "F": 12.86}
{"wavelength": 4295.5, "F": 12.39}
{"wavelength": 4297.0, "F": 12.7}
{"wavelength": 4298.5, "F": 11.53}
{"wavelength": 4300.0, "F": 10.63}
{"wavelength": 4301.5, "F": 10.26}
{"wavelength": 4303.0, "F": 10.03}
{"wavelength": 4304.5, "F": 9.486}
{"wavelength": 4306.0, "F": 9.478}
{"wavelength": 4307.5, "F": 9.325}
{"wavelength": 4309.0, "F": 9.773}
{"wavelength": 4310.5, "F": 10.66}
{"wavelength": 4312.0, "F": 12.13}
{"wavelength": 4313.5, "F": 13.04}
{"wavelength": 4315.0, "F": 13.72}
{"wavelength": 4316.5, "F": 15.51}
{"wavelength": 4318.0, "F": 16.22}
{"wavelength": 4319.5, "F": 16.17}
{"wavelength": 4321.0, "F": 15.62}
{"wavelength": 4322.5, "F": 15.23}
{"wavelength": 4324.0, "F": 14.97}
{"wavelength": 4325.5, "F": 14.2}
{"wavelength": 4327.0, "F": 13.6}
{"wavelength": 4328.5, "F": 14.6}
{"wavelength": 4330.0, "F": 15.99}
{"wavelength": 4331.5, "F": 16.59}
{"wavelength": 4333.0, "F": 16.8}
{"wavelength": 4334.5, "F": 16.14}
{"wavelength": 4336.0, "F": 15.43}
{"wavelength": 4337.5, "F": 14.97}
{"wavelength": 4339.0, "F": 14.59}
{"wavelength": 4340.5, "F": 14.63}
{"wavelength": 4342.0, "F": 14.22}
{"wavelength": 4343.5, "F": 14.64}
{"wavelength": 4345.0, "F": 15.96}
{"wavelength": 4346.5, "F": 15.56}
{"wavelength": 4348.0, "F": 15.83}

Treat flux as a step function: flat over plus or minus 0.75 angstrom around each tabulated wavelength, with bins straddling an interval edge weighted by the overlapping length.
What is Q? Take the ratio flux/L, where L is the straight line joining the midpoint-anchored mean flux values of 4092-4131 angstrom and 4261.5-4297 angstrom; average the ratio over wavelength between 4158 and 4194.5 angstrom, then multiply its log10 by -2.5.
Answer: 0.02 mag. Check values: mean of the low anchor 12.6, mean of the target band 12.6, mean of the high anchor 13.2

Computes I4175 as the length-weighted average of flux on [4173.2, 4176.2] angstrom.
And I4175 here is 11.4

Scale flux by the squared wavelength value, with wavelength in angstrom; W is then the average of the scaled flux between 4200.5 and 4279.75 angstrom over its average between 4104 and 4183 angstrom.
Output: 1.1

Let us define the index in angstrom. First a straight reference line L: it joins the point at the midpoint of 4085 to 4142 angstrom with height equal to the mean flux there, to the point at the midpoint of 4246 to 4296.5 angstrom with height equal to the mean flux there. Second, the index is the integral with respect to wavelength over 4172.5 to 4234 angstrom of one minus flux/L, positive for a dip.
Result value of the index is 3.0 angstrom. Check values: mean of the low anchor 12.7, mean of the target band 12.5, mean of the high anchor 13.4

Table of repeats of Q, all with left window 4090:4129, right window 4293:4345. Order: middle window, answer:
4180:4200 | 0.032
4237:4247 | -0.098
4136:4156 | 0.077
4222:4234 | 0.109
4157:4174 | 0.015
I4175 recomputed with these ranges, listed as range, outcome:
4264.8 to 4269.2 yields 14.2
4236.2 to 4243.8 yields 14.2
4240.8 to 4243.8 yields 14.1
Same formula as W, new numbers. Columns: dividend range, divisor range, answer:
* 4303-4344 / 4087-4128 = 1.21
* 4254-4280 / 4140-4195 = 1.14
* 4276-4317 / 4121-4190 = 1.04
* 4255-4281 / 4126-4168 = 1.15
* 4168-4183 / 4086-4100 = 0.99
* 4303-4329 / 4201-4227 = 1.09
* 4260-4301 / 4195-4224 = 1.07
